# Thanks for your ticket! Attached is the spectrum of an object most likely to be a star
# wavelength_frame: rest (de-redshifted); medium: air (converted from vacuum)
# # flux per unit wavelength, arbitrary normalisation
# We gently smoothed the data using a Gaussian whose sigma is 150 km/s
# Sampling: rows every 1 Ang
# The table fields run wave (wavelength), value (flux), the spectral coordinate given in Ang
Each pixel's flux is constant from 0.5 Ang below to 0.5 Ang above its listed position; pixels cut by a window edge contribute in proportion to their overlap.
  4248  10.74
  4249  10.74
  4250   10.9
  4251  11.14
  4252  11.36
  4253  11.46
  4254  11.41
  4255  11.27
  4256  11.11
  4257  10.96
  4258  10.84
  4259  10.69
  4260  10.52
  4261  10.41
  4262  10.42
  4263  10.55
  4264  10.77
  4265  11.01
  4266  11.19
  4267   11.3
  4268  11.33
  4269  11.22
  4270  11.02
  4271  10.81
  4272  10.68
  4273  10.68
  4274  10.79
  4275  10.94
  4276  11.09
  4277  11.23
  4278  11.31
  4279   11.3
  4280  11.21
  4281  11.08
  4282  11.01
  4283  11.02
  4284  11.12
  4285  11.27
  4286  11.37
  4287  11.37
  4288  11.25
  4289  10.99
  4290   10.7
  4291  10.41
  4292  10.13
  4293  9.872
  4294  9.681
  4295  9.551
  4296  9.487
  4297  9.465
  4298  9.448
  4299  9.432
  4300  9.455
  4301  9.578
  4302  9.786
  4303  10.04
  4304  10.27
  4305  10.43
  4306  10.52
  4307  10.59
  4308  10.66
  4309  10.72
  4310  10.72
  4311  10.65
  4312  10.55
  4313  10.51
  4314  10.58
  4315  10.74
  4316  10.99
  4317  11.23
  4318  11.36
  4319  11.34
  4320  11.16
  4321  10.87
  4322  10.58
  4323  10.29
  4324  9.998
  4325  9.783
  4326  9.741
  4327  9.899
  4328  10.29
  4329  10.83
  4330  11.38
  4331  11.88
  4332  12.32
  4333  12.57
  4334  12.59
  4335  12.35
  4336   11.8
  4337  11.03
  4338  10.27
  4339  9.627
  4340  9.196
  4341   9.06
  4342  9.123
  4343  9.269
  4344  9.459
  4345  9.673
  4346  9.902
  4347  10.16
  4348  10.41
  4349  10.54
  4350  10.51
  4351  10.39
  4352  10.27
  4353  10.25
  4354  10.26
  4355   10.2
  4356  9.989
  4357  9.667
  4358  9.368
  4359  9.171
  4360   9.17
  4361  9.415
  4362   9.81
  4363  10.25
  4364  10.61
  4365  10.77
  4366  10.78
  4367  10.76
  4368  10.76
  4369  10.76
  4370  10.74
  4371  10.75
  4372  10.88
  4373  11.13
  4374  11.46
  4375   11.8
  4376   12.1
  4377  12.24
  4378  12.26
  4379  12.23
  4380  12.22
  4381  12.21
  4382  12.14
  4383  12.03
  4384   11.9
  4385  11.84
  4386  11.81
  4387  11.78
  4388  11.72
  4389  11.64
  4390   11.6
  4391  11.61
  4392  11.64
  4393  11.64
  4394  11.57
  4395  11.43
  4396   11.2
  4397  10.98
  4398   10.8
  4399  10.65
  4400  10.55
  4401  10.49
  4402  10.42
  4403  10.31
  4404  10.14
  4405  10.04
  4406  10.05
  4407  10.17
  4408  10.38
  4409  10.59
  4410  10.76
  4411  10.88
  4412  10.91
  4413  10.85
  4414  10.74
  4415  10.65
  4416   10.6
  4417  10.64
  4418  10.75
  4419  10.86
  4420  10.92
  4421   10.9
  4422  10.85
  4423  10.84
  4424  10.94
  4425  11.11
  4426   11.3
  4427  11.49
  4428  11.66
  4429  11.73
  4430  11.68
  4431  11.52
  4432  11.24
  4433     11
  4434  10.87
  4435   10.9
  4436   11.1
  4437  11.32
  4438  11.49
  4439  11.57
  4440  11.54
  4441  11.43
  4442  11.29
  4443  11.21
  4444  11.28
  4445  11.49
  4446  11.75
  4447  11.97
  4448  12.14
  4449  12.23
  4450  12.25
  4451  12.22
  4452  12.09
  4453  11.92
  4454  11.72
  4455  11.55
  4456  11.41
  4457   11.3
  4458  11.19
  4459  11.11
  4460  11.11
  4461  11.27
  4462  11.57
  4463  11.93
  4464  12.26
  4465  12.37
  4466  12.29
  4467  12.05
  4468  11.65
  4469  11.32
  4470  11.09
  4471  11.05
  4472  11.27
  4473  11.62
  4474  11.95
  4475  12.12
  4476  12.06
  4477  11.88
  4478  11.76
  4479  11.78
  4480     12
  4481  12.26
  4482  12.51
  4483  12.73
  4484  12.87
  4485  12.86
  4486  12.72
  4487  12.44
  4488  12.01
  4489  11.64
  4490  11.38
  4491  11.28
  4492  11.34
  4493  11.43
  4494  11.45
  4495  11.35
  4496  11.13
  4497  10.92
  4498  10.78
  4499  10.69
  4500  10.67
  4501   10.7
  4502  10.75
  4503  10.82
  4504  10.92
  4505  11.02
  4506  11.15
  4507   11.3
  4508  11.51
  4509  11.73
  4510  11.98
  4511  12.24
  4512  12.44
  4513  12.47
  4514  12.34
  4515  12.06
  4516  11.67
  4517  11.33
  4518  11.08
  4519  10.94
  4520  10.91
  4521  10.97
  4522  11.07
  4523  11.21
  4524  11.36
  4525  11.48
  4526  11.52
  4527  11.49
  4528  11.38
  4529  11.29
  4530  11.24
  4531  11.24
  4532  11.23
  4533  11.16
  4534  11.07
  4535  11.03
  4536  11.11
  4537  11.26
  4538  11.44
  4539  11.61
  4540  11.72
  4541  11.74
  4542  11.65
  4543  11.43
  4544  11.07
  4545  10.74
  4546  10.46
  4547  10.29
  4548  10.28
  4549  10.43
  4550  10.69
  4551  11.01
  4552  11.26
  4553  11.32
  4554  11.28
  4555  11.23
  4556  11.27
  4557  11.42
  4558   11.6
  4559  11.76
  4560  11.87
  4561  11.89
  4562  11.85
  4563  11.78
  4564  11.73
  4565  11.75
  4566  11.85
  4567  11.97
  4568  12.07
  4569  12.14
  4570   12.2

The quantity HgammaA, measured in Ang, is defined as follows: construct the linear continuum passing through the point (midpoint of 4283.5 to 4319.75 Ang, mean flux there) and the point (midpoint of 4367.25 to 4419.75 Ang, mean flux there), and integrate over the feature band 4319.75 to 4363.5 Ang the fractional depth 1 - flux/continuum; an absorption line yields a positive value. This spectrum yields 1.73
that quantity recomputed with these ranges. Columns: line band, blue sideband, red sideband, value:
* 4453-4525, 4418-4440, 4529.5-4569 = -2.1 Ang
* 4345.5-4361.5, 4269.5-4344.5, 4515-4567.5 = 1.1 Ang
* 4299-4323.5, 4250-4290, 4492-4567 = 1.2 Ang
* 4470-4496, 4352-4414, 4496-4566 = -1.6 Ang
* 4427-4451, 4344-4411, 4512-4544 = -1.0 Ang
